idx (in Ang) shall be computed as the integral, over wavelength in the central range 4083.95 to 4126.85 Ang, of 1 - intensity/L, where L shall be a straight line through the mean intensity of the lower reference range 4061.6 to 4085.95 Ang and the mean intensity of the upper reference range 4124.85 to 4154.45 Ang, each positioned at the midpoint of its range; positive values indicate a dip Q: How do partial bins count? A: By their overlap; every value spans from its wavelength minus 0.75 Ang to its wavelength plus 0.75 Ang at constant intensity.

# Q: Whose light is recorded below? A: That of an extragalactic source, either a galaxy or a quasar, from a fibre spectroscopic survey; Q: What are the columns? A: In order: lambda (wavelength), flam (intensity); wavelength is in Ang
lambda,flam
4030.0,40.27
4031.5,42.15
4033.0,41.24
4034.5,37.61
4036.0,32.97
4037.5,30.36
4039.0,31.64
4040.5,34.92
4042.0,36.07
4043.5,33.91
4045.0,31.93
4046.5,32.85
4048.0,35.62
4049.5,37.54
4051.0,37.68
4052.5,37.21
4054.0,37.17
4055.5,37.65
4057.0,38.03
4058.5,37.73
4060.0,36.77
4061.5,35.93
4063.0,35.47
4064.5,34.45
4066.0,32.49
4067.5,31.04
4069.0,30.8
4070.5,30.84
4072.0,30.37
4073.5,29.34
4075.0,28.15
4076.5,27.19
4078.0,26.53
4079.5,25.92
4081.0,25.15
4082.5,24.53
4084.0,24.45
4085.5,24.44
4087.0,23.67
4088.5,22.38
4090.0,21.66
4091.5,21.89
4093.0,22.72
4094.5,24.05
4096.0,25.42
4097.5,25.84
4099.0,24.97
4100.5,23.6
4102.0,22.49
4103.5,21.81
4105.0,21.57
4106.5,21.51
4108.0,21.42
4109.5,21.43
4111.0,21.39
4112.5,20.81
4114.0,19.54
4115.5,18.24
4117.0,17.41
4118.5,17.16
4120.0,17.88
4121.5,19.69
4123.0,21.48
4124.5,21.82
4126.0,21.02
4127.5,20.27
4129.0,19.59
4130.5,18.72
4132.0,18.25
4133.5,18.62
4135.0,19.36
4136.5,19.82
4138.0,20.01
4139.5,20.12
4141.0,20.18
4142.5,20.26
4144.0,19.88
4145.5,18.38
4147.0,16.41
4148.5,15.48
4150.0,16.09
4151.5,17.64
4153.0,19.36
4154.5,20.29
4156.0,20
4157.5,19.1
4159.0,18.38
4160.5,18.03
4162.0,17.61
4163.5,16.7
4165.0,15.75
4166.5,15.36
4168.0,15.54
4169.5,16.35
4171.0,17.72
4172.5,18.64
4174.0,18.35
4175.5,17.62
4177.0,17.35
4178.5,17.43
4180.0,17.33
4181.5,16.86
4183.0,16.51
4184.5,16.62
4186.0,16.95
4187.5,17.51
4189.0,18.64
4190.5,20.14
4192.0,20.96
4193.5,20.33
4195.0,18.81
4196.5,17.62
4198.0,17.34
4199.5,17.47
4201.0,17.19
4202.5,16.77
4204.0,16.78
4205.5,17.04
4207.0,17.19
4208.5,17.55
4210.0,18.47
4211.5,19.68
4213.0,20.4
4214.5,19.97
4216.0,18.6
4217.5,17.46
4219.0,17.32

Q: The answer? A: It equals 4.4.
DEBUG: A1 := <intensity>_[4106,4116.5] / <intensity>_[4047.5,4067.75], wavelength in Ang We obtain 0.57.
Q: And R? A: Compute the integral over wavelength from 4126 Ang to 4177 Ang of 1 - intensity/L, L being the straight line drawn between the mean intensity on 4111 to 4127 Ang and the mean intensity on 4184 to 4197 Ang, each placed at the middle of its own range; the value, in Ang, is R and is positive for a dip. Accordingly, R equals 2.30 Ang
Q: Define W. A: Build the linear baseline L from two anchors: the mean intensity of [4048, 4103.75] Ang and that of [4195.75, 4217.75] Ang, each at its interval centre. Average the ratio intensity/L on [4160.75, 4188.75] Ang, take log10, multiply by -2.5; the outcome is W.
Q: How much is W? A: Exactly 0.211 mag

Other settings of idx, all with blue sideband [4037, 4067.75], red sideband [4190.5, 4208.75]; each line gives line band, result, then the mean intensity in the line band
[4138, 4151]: 3.2 Ang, 18.4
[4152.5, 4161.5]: 1.5 Ang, 19.1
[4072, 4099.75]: 5.5 Ang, 25.1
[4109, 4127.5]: 5.2 Ang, 19.8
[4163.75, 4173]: 2.2 Ang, 16.5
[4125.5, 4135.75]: 2.6 Ang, 19.4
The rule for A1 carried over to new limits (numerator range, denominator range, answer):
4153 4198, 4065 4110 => 0.71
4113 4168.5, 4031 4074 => 0.53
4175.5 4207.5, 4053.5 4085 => 0.57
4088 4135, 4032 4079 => 0.62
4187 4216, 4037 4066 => 0.52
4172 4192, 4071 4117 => 0.75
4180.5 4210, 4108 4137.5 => 0.91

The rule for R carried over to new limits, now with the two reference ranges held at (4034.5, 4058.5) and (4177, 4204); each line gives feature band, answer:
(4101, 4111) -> 2.25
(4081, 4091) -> 2.25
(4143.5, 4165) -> 4.08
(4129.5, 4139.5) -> 2.19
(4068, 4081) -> 1.37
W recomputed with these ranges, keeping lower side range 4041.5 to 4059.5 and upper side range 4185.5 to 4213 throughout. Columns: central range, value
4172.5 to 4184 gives 0.19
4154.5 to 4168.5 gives 0.28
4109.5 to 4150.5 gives 0.35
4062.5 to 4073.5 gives 0.07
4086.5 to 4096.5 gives 0.33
